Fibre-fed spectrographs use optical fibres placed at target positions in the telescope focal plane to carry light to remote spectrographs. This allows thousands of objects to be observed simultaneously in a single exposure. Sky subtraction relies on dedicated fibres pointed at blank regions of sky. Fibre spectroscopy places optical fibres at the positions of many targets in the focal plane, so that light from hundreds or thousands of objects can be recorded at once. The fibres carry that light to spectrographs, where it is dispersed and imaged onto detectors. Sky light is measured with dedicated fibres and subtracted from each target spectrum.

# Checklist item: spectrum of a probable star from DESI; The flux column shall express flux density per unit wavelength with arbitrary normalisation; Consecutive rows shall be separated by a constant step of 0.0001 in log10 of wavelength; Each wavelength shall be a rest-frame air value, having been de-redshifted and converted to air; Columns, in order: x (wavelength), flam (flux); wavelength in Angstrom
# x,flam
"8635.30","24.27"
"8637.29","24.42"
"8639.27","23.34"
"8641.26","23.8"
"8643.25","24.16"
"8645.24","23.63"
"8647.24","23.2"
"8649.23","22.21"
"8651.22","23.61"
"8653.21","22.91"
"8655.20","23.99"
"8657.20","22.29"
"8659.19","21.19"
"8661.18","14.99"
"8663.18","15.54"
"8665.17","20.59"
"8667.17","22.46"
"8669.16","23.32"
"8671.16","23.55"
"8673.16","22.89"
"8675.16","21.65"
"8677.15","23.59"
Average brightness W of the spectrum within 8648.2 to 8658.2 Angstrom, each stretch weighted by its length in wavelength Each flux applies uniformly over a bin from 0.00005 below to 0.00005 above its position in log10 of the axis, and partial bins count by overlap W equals 23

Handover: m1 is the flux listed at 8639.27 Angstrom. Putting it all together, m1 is 23.34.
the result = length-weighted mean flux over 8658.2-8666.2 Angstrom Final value 18.1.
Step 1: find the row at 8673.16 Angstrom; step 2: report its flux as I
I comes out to 22.89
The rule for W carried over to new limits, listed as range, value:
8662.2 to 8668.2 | 19.6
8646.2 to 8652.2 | 23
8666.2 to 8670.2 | 22.9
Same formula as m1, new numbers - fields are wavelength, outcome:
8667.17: 22.46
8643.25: 24.16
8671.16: 23.55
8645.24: 23.63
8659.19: 21.19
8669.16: 23.32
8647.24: 23.2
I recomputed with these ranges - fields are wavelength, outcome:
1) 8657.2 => 22.29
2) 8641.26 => 23.8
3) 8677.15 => 23.59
